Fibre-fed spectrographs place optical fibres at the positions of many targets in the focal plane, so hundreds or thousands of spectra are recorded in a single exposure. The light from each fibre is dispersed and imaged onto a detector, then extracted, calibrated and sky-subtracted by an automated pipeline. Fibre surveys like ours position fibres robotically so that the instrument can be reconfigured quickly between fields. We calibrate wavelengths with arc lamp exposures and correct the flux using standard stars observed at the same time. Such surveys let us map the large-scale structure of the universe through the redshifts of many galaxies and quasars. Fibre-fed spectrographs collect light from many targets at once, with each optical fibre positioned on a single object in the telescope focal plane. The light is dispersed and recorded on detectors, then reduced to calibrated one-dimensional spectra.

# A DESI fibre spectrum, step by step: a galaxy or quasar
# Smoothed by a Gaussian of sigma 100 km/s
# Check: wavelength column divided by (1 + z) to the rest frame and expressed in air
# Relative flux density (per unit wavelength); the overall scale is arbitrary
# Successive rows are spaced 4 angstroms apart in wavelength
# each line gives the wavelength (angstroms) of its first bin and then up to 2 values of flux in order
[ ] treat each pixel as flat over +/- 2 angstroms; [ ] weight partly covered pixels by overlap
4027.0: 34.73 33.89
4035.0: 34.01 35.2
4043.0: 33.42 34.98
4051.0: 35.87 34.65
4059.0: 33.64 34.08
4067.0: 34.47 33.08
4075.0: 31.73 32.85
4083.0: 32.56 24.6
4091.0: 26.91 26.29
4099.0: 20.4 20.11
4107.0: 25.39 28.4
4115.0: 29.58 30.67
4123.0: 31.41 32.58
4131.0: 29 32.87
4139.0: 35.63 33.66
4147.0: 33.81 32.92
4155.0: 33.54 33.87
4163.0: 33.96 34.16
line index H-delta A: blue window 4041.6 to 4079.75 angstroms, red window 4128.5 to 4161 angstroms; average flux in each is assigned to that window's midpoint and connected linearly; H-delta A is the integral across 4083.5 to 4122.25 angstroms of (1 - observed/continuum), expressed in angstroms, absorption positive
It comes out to 8.4 angstroms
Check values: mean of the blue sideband 33.9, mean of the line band 26.3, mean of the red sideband 33.2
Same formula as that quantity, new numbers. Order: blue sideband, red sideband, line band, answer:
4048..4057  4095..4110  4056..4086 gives -2.3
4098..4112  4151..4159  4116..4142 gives -3.5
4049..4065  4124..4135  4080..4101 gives 4.2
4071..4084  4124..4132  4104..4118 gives 1.8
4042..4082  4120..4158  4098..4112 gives 4.1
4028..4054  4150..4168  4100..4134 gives 5.7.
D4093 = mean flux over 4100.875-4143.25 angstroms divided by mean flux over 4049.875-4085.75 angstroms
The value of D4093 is 0.89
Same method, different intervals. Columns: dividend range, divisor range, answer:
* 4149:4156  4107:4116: 1.18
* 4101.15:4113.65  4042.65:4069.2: 0.72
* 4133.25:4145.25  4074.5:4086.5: 1.08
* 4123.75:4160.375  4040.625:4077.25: 0.97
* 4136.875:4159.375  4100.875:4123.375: 1.24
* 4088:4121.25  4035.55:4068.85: 0.75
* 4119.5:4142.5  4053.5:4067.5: 0.94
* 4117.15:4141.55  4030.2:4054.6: 0.93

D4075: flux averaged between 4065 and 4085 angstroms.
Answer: 32.9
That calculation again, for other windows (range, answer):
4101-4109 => 22.8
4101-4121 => 26.8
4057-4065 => 33.9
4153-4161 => 33.7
